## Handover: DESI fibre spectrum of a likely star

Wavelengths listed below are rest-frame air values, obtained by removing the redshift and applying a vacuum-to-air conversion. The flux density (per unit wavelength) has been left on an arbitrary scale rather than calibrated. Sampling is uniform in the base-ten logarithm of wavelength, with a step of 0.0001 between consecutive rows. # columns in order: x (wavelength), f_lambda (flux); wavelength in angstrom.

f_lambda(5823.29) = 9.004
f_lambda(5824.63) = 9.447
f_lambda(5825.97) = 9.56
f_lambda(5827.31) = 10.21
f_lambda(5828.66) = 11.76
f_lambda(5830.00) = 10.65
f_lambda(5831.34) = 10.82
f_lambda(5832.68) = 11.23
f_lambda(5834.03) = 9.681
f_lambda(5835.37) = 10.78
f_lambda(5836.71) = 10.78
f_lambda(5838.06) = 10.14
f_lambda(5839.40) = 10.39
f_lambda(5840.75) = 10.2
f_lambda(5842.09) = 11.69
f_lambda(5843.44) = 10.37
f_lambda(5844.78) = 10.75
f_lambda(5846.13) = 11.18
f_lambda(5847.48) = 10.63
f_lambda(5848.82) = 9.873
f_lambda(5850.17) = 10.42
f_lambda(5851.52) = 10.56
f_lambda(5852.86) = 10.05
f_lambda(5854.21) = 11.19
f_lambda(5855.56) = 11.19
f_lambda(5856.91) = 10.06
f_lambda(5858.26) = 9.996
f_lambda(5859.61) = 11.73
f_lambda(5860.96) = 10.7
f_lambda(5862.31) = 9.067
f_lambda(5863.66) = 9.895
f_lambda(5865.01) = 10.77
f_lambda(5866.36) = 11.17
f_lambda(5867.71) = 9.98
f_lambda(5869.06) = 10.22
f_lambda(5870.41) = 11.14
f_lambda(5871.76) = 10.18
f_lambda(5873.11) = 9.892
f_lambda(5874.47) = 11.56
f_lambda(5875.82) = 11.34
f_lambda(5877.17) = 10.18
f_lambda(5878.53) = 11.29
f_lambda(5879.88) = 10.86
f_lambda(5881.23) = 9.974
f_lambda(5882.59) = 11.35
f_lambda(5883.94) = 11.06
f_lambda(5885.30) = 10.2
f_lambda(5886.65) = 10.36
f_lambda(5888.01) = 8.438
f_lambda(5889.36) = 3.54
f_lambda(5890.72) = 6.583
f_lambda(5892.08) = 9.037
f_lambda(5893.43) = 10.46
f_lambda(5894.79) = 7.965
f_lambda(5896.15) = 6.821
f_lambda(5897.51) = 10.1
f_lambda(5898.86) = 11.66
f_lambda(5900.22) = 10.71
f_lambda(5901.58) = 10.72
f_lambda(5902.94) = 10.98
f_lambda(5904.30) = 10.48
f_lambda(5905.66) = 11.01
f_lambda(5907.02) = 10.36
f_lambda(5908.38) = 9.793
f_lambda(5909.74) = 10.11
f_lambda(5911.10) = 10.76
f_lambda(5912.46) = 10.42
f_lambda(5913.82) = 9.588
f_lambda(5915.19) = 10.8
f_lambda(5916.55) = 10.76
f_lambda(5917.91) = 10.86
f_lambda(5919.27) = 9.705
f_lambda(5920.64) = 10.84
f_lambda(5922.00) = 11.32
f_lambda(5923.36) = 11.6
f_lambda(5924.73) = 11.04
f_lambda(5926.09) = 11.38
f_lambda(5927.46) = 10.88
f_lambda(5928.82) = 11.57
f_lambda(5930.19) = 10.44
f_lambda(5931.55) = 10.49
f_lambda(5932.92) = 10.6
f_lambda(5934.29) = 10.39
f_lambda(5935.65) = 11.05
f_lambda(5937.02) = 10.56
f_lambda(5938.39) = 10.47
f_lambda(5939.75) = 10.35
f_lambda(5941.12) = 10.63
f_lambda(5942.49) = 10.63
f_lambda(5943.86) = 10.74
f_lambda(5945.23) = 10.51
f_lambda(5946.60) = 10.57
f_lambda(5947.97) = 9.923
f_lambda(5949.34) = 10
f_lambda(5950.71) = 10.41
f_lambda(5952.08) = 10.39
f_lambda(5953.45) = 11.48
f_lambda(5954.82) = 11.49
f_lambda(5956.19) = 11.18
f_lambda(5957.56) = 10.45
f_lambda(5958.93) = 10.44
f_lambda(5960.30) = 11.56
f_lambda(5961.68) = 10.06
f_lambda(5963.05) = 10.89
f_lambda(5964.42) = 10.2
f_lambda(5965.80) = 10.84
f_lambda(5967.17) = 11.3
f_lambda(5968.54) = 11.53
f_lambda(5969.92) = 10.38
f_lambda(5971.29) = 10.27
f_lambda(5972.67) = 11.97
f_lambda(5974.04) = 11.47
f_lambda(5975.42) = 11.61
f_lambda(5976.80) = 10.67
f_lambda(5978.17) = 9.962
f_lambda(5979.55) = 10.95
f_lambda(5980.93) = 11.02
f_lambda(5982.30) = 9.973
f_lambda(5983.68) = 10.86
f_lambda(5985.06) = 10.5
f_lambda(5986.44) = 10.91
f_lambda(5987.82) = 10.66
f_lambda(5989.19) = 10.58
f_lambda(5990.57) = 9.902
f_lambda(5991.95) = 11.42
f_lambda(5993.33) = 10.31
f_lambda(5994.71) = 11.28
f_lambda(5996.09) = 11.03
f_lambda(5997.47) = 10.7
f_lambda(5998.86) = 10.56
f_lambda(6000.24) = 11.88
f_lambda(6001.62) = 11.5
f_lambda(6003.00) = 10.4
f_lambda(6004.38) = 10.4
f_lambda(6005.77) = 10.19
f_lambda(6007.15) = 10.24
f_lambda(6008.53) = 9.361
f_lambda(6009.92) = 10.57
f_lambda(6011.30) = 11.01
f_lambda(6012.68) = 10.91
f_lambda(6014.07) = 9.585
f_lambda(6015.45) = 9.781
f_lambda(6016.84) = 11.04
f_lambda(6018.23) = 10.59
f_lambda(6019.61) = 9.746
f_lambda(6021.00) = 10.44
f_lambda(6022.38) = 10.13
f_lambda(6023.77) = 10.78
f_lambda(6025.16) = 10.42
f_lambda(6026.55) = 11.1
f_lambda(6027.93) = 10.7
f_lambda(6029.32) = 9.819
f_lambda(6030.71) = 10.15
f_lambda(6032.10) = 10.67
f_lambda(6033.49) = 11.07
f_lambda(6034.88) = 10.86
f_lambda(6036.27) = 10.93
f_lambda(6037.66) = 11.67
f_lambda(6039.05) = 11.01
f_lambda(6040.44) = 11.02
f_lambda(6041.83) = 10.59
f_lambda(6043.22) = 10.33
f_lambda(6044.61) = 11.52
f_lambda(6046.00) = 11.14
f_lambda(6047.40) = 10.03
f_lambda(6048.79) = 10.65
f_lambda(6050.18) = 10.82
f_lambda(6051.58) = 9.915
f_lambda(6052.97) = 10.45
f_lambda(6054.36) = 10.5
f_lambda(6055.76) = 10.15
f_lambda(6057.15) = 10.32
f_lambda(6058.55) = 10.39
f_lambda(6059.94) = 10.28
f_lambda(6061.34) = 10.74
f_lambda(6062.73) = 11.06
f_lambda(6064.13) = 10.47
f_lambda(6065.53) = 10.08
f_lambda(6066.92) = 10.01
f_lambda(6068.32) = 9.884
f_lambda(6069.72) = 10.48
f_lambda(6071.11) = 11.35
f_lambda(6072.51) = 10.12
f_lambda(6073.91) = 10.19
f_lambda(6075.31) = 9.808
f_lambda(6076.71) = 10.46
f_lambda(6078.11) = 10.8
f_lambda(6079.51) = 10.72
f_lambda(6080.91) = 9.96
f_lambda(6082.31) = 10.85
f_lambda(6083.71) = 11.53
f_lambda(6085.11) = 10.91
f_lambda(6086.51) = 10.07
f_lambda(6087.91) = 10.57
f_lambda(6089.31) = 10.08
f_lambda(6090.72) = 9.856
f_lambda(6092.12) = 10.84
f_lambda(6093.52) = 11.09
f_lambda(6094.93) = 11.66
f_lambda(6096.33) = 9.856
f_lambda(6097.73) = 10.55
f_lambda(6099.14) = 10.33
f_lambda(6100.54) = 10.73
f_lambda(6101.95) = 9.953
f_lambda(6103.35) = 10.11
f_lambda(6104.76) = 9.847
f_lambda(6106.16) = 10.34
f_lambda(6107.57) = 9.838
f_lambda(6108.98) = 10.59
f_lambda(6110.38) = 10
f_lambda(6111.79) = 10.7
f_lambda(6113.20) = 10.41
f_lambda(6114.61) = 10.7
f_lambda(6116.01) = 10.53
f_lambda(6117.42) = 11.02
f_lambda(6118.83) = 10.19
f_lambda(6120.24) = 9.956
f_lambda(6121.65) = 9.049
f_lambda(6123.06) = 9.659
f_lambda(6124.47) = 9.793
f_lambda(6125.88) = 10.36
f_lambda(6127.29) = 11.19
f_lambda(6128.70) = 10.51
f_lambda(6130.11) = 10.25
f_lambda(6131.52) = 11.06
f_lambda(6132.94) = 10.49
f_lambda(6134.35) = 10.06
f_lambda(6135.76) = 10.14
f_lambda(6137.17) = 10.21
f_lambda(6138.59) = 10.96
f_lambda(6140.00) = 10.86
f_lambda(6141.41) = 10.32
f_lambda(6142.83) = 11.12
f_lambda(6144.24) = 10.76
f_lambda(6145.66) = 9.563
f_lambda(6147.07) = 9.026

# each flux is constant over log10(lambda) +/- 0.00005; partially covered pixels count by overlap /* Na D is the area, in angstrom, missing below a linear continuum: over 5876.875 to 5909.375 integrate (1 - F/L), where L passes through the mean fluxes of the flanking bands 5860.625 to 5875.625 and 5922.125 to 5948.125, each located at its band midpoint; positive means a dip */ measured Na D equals 2.5 angstrom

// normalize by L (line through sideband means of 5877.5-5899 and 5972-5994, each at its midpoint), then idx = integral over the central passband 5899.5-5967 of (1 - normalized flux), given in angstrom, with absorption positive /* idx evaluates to -4.4 angstrom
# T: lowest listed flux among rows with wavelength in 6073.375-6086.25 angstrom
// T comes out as 9.808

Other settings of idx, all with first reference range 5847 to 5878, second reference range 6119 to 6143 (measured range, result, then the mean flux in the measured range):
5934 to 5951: 0.0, 10.5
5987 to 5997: -0.3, 10.7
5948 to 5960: -0.3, 10.7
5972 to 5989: -0.7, 10.9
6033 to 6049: -0.8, 10.9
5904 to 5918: 0.1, 10.4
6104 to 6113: 0.1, 10.2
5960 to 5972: -0.4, 10.8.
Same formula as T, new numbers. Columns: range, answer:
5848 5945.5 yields 3.54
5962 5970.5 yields 10.2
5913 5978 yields 9.588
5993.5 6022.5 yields 9.361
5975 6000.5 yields 9.902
